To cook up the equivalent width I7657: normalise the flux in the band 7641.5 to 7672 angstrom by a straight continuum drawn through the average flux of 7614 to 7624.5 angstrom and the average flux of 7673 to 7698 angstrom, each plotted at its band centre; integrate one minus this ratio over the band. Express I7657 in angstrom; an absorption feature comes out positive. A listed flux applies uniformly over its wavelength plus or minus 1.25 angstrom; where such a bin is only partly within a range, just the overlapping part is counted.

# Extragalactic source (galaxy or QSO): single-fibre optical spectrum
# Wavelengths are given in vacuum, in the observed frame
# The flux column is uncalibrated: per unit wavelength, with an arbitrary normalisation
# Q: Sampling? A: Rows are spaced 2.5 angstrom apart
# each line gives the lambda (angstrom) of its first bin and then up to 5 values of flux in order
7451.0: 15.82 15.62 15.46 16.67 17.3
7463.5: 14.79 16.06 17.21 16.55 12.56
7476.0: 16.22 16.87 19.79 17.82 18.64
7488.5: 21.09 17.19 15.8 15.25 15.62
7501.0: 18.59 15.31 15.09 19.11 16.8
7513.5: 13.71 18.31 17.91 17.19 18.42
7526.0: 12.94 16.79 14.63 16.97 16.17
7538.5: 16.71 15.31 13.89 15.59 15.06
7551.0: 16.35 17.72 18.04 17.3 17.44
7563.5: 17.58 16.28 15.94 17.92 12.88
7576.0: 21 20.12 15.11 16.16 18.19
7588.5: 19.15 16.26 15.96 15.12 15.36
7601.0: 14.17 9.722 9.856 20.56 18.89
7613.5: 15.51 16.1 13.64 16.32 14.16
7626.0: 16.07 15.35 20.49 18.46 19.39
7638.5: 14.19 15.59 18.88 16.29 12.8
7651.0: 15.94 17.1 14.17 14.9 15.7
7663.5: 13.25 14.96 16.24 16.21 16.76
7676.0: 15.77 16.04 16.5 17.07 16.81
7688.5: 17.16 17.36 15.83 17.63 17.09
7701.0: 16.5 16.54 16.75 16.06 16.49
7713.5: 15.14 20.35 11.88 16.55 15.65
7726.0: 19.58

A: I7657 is 0.9 angstrom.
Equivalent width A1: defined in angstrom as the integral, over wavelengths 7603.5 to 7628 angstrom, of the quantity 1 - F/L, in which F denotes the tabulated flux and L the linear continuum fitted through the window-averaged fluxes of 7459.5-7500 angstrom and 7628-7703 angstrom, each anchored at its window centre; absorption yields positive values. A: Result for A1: 1.7 angstrom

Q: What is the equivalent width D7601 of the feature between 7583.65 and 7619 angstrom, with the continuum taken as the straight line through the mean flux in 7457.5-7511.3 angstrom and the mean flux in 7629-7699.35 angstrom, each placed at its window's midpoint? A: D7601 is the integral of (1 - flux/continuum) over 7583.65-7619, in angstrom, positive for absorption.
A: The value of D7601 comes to 1.85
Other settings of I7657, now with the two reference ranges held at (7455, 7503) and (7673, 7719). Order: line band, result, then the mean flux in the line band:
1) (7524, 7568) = 1.4 angstrom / 16.2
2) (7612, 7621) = 0.7 angstrom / 15.4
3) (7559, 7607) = 1.8 angstrom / 16.1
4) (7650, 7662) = 0.8 angstrom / 15.6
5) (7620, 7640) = -0.2 angstrom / 16.8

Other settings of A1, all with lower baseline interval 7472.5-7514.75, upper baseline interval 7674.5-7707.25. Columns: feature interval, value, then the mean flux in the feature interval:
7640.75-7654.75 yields 0.5 angstrom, 16.1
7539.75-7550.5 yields 1.1 angstrom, 15.1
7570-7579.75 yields -0.7 angstrom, 18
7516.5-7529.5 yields 0.0 angstrom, 16.7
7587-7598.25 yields 0.1 angstrom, 16.5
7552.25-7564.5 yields -0.6 angstrom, 17.6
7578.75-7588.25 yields -0.2 angstrom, 17.1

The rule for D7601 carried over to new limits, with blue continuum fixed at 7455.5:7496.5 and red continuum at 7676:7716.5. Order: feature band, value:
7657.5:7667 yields 1.2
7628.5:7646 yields -0.8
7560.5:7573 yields 0.0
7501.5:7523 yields 0.0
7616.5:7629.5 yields 1.2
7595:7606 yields 2.4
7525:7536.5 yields 0.9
